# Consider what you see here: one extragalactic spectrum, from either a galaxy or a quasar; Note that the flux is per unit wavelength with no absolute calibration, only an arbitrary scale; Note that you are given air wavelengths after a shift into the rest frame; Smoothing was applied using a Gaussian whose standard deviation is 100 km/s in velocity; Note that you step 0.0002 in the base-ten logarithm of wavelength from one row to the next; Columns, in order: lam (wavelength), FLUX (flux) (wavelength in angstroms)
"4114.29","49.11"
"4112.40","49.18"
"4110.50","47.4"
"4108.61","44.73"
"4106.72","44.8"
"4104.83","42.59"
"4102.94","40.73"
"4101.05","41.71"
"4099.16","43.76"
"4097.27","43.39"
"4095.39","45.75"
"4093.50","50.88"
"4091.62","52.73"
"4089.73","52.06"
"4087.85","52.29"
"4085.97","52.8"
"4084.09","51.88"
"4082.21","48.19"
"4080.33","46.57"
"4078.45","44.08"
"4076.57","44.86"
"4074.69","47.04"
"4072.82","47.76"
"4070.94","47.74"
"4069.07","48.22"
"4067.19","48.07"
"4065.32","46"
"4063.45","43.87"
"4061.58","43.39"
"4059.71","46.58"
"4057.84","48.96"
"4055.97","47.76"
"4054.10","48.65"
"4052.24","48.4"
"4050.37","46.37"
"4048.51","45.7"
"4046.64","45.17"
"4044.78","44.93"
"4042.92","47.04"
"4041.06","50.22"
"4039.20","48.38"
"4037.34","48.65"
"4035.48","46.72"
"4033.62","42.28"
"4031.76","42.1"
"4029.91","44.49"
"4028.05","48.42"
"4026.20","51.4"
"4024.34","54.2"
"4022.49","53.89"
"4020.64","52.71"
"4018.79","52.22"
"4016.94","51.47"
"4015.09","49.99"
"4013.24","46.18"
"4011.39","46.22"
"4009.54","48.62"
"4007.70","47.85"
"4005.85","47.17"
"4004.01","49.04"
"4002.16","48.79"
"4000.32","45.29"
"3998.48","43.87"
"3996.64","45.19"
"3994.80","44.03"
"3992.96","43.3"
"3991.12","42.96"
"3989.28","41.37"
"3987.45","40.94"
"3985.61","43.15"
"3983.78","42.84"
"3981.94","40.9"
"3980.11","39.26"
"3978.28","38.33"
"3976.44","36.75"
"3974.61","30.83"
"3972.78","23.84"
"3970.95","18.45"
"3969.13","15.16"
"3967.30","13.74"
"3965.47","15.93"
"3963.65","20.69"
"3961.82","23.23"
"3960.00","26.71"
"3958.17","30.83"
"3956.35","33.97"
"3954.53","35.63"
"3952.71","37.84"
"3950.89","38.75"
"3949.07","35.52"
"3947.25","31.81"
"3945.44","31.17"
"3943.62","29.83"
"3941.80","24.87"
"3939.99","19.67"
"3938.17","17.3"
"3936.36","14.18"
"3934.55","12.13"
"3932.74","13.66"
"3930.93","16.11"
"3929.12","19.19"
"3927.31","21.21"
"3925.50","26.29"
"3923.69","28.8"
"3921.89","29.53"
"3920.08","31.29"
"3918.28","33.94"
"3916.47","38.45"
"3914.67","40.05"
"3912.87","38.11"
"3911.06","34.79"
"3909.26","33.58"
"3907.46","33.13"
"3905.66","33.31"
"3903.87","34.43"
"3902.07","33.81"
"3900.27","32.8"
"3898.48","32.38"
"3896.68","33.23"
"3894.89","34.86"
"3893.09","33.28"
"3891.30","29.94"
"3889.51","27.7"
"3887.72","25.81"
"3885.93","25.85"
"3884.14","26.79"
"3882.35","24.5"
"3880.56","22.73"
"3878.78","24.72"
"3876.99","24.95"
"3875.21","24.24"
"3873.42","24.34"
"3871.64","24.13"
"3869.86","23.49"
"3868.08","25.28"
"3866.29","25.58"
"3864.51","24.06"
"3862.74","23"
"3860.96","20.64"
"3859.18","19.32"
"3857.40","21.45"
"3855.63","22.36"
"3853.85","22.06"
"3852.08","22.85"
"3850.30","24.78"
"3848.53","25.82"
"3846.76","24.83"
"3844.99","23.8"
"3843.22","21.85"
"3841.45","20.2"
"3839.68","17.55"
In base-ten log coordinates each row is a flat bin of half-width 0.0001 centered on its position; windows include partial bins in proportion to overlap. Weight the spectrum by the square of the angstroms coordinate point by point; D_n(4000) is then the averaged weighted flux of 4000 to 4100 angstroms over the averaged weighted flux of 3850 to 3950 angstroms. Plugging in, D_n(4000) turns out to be 1.9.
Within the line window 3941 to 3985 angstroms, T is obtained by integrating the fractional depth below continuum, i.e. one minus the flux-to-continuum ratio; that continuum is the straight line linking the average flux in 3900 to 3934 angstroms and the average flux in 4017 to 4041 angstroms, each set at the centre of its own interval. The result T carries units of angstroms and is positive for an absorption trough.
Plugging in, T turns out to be 8.9 angstroms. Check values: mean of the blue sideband 29.9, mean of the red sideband 48.9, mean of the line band 30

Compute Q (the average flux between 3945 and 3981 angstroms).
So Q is 28.9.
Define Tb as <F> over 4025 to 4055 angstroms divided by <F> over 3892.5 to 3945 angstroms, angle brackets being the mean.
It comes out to 1.65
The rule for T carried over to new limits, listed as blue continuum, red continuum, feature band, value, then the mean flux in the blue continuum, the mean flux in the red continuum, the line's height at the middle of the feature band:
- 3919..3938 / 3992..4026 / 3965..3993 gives 4.3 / 21.2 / 48.4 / 38.3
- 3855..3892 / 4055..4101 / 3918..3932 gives 2.2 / 24.3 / 47.6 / 30.2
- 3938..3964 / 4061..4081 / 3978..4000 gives -4.7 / 29.7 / 46.2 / 34.9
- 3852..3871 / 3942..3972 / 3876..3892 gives -1.3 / 22.8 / 27.4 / 23.8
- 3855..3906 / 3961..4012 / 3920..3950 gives 8.1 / 26.8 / 37.1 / 32.1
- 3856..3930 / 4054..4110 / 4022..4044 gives -3.1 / 28.4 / 46.9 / 42.1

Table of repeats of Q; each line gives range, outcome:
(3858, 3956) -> 27.8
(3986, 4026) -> 47.4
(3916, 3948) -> 24.2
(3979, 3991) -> 41.5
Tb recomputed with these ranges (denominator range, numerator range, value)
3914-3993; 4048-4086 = 1.62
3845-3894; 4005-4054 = 1.96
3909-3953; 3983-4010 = 1.62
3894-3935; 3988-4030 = 1.59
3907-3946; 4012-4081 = 1.79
